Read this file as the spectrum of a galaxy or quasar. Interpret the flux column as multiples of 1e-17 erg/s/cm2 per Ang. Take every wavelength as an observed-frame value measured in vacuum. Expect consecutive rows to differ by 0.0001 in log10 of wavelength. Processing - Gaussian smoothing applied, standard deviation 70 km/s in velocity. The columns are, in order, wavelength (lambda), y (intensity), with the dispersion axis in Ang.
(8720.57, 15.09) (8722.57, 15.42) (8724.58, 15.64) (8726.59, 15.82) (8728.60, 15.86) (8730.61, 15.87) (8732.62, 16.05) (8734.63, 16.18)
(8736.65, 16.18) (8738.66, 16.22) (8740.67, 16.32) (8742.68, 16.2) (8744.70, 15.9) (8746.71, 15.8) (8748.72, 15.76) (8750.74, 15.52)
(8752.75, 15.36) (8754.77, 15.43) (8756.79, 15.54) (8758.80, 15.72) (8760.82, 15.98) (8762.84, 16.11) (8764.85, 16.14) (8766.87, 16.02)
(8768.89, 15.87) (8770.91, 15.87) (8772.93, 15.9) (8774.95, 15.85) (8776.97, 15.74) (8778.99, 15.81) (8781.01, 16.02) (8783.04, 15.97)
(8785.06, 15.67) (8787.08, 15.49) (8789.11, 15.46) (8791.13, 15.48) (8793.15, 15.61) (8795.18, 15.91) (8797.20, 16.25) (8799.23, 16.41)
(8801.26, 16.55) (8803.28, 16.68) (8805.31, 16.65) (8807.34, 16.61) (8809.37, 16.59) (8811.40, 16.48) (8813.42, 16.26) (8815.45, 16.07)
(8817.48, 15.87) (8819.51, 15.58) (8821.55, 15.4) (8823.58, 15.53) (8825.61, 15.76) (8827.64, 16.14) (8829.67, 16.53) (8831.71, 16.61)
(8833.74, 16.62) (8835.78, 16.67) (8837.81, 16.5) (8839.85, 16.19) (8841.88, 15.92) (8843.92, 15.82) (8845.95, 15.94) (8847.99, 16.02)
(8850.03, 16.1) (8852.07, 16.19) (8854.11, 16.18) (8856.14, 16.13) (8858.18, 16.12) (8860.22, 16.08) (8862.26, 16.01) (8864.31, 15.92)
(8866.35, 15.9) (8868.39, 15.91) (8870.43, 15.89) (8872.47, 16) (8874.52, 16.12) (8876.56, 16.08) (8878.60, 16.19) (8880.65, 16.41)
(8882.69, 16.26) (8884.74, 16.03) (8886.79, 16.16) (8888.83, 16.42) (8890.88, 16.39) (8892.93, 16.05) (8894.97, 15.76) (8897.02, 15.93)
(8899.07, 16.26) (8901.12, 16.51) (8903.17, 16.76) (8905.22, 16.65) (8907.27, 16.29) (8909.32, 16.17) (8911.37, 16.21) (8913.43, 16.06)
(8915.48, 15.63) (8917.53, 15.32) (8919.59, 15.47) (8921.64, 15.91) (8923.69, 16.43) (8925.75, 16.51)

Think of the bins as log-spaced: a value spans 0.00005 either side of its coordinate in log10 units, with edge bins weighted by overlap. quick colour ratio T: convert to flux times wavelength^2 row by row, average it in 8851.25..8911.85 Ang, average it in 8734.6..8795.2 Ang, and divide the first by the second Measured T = 1.05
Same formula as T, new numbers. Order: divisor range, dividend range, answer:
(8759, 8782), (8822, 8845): 1.03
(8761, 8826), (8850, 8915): 1.03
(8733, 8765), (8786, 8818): 1.03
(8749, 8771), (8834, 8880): 1.04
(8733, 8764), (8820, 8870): 1.03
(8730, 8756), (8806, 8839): 1.04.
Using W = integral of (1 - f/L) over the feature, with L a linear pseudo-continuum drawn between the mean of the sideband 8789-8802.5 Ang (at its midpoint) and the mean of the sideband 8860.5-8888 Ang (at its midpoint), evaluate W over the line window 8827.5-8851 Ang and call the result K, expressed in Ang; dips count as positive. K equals -0.3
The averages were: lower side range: 16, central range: 16.3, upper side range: 16.1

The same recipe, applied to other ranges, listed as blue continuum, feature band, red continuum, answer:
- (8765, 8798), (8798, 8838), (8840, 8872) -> -0.9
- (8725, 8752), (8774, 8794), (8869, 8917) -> 0.4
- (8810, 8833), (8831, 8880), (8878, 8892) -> 0.1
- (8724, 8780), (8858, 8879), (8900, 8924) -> 0.0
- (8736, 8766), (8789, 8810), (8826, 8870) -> -0.3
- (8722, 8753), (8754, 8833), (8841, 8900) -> -0.1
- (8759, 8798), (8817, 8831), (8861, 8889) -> 0.1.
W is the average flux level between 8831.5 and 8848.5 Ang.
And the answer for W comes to 16.2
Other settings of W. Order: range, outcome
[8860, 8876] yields 16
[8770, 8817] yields 16.1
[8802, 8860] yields 16.2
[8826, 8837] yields 16.5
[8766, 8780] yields 15.9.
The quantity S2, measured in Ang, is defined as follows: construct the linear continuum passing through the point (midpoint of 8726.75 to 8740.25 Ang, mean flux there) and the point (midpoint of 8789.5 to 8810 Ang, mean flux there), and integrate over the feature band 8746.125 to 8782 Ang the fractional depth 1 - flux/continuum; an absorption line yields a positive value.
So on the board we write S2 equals 0.8 Ang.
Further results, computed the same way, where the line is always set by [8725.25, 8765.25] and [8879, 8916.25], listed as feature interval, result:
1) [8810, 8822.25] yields 0.1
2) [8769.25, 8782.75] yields 0.1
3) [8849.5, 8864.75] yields 0.0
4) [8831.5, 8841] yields -0.2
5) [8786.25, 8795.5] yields 0.2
